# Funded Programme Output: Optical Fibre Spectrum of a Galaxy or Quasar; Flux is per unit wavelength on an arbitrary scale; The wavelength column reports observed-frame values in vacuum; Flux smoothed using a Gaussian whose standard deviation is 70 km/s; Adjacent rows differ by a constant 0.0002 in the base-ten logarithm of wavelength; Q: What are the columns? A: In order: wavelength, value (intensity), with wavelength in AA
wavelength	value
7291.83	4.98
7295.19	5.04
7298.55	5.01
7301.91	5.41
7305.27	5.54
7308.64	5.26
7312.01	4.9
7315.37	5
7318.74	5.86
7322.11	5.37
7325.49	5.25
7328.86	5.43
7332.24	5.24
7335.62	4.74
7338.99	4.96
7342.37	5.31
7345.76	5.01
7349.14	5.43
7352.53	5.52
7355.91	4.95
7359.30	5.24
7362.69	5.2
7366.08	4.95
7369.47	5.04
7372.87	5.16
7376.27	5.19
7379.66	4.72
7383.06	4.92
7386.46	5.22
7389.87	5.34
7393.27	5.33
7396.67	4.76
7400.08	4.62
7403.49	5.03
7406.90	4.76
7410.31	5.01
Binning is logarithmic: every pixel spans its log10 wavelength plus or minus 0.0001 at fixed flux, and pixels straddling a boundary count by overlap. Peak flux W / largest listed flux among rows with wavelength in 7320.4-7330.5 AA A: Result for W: 5.43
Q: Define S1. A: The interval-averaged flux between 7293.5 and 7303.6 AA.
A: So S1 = 5.16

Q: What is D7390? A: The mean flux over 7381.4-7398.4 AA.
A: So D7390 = 5.11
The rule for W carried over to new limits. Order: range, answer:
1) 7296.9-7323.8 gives 5.86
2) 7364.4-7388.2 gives 5.22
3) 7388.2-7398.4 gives 5.34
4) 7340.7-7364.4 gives 5.52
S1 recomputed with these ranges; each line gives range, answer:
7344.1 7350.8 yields 5.22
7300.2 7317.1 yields 5.22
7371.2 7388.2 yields 5.04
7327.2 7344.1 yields 5.13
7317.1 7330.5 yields 5.48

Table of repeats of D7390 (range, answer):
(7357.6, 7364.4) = 5.22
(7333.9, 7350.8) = 5.09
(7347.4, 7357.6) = 5.3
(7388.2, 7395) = 5.34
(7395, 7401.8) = 4.69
